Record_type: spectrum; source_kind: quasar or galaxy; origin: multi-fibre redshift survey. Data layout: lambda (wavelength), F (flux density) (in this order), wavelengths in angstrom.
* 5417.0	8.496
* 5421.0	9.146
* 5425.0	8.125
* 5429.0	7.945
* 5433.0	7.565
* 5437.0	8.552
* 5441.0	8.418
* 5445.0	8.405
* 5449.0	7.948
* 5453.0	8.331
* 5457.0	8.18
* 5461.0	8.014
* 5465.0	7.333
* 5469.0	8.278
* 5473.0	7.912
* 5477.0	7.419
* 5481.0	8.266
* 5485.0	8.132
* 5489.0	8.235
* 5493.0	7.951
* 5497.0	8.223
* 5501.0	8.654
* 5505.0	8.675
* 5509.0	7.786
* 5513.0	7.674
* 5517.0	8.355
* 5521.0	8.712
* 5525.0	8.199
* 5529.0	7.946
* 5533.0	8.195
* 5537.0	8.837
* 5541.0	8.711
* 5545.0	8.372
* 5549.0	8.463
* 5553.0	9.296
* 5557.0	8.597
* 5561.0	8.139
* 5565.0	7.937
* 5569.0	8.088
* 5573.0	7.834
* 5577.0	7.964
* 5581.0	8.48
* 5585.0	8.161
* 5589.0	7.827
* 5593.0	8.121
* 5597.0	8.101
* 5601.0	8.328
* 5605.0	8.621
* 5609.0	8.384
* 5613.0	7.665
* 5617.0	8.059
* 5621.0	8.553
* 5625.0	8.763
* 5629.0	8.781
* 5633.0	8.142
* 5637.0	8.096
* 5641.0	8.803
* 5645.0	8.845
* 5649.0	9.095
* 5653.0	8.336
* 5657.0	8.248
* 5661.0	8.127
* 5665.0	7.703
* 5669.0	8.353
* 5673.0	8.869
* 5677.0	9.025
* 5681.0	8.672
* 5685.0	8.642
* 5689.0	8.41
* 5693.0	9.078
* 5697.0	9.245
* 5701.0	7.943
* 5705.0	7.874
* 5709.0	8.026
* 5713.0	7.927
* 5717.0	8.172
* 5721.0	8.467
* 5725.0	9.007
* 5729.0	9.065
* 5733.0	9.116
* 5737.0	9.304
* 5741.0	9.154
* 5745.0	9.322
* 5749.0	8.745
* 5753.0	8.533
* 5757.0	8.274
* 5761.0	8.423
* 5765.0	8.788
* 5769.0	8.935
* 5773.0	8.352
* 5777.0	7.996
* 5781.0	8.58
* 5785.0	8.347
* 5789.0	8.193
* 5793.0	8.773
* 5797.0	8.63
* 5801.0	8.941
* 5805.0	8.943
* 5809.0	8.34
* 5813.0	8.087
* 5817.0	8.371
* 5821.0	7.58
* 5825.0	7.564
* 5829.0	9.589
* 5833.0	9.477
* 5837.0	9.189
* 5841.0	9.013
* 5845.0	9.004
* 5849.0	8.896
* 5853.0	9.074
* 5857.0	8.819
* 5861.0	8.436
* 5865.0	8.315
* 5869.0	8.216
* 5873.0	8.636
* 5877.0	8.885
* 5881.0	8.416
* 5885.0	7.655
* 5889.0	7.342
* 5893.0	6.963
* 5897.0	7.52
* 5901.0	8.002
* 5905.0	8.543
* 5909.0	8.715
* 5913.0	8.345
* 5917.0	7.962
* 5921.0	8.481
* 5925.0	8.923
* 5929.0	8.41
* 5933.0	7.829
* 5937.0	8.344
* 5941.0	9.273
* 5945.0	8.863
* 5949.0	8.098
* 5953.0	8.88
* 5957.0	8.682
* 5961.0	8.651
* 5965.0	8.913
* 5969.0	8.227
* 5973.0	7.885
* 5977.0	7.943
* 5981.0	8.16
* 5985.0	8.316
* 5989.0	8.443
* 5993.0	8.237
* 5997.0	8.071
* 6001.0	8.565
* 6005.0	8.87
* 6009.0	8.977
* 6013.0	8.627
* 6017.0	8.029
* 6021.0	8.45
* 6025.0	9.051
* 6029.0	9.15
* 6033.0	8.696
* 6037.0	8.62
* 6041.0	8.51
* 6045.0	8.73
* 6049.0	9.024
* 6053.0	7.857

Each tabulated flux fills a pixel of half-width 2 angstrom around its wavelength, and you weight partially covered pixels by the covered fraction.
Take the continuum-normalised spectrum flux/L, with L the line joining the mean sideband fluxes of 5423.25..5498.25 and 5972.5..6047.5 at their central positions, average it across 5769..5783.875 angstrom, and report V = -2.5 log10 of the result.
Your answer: -0.01 mag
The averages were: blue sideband 8.06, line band 8.4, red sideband 8.51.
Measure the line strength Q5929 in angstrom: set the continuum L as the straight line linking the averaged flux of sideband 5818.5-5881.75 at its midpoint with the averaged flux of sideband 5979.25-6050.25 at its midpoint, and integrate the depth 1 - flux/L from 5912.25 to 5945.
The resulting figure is 0.63 angstrom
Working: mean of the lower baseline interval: 8.7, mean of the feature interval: 8.48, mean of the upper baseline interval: 8.58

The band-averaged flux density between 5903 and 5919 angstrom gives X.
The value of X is 8.39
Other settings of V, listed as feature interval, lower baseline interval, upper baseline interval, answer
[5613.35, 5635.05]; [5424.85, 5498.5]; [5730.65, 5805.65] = 0.00 mag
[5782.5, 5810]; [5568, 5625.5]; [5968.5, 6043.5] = -0.04 mag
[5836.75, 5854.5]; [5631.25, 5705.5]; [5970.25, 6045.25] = -0.06 mag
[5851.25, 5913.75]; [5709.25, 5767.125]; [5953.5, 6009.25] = 0.04 mag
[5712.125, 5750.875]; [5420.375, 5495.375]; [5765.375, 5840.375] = -0.05 mag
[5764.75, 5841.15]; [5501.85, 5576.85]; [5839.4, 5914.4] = -0.03 mag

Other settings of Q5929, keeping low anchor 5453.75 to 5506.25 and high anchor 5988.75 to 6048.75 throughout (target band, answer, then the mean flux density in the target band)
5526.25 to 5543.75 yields -0.56 angstrom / 8.41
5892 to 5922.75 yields 1.49 angstrom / 8.1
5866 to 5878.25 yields -0.09 angstrom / 8.54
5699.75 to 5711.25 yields 0.51 angstrom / 7.95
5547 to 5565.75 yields -0.81 angstrom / 8.52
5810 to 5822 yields 0.49 angstrom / 8.08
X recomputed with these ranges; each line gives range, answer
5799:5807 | 8.94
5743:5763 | 8.66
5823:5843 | 8.97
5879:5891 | 7.8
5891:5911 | 7.95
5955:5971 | 8.62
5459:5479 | 7.79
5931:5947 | 8.58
